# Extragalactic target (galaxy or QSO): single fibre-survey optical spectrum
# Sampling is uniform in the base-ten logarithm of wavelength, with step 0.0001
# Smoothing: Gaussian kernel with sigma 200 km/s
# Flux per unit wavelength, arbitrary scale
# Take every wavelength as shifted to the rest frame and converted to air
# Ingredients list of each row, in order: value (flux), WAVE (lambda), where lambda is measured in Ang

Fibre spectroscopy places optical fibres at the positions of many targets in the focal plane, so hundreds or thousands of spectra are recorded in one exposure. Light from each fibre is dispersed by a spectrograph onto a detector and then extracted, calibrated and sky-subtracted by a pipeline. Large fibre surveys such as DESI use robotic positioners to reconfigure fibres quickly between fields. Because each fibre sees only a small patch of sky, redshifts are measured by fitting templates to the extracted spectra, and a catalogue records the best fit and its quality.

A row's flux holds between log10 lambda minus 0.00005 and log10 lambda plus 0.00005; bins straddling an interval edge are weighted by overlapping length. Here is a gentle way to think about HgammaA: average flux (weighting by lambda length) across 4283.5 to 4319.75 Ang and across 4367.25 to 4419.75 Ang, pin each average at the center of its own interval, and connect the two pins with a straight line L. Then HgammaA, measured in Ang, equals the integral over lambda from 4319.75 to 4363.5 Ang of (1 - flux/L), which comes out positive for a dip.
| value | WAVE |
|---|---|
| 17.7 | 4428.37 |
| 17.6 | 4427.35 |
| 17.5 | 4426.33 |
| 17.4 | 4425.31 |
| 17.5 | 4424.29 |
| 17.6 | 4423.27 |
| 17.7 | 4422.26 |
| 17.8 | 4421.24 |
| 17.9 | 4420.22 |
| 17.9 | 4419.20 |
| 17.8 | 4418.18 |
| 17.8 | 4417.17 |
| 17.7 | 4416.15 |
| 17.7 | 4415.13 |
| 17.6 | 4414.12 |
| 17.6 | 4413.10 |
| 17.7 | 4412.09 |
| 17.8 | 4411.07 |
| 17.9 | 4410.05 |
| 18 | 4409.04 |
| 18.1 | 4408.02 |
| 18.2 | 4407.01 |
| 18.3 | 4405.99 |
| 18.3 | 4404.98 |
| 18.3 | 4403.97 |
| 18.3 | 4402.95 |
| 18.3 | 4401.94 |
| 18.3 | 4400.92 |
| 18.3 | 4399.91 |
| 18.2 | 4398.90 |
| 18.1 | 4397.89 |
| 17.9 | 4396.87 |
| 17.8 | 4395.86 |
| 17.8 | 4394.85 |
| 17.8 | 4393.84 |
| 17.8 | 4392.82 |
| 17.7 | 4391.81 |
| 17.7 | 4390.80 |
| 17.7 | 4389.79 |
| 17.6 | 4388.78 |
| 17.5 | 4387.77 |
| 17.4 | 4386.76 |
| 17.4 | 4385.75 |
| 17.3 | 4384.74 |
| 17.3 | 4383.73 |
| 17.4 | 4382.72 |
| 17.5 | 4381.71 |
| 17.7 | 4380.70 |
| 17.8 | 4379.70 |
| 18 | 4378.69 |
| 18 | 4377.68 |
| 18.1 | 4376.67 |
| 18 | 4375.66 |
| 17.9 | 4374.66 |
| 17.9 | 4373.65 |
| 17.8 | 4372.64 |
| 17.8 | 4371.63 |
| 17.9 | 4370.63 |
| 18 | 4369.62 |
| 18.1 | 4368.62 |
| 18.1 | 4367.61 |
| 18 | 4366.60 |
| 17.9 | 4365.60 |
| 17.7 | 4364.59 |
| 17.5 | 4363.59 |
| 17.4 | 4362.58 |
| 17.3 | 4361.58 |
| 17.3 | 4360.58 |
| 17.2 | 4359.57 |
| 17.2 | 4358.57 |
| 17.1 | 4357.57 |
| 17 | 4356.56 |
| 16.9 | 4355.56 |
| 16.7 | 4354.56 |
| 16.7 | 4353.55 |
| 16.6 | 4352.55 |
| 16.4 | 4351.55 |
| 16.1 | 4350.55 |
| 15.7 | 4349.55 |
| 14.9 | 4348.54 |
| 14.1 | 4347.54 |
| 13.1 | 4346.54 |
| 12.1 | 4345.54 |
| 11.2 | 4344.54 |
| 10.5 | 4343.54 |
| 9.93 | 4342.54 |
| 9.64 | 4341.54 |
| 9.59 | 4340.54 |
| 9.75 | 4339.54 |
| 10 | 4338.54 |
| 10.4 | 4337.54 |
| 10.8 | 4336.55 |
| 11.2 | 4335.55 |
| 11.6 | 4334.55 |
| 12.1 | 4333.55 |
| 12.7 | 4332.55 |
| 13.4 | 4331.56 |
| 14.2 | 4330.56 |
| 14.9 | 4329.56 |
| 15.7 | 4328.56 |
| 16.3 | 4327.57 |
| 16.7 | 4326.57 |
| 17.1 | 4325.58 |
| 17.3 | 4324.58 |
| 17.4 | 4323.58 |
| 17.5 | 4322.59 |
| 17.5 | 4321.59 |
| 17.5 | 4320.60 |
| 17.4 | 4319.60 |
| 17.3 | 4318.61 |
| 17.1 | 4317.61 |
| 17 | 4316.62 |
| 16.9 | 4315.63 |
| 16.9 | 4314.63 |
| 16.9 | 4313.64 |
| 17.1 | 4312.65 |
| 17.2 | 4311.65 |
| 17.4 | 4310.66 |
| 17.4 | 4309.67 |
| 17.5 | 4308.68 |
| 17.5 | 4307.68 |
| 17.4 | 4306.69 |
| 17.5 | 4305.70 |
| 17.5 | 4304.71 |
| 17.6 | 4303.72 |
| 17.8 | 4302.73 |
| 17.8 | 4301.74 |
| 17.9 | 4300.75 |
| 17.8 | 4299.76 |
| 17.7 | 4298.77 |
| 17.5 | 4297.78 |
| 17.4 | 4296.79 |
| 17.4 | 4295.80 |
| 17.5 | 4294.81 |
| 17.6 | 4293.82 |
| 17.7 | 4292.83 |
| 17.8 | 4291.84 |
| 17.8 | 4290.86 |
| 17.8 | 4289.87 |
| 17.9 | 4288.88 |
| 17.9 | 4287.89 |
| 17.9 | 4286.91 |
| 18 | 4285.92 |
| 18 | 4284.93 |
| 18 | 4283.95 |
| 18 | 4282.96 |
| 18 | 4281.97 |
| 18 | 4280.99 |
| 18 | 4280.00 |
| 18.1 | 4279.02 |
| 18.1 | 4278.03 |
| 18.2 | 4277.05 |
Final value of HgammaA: 7.7 Ang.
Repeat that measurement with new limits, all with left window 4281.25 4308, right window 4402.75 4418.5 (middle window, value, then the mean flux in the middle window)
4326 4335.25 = 1.9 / 14.1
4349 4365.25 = 0.8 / 16.9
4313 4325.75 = 0.4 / 17.2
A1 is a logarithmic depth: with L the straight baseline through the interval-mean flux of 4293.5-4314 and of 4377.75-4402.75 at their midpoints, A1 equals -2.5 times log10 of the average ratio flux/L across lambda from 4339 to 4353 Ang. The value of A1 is 0.35 mag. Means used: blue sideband 17.5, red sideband 17.8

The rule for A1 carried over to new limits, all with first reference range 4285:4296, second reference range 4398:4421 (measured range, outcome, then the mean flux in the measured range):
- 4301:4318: 0.03 mag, 17.3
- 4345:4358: 0.15 mag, 15.6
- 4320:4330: 0.06 mag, 16.8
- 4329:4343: 0.48 mag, 11.5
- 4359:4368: 0.02 mag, 17.6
